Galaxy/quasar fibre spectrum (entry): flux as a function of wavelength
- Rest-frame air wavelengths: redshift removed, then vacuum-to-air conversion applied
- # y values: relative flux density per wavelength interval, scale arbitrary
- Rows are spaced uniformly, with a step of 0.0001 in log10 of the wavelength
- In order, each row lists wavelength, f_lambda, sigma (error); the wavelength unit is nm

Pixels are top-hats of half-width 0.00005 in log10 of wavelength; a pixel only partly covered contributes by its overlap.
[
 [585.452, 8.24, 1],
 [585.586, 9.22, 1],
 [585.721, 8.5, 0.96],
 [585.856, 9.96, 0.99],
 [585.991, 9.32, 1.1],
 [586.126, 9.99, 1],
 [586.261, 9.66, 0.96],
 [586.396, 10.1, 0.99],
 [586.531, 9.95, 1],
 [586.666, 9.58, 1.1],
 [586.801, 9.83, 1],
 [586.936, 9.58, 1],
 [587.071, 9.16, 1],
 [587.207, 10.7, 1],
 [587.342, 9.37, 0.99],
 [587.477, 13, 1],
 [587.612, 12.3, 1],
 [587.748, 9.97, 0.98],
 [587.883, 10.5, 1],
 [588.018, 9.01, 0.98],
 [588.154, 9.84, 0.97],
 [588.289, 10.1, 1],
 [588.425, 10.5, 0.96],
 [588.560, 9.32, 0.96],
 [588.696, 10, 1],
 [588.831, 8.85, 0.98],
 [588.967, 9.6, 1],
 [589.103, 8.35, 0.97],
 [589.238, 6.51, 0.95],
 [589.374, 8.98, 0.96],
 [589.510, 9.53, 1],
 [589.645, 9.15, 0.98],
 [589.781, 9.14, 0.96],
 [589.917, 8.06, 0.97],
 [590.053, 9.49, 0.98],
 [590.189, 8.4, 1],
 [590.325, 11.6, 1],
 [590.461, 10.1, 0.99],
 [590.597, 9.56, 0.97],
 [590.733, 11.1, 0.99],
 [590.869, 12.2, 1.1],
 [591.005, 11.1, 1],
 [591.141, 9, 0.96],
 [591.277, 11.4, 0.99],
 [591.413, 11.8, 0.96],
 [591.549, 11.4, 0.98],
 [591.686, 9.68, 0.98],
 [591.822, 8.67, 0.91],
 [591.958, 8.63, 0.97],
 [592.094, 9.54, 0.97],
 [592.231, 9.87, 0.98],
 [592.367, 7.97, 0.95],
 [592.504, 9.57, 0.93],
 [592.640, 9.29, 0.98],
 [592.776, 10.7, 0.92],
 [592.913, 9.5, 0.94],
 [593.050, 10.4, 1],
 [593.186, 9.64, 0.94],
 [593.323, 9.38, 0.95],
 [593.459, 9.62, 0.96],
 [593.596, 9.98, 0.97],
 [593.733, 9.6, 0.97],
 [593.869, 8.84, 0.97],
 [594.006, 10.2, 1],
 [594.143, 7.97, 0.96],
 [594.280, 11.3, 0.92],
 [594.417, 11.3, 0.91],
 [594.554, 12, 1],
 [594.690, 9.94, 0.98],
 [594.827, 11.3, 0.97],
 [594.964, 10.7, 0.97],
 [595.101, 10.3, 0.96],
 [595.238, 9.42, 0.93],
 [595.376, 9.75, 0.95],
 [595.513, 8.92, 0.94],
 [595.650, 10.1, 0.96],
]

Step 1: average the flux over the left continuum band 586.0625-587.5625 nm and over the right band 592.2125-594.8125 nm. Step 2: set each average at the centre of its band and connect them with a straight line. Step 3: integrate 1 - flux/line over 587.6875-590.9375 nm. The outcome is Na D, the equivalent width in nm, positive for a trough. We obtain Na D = 0.15 nm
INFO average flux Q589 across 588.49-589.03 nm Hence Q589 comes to 9.45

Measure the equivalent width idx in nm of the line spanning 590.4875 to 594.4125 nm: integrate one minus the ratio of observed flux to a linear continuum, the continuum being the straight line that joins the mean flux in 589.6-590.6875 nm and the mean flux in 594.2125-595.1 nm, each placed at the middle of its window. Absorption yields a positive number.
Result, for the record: 0.11 nm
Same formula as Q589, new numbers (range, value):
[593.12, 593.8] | 9.64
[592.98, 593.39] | 9.8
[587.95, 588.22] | 9.42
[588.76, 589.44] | 8.47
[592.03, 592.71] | 9.25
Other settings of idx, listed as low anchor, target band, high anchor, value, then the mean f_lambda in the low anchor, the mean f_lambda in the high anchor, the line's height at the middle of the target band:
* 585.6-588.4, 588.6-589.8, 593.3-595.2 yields 0.14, 10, 10.2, 10.1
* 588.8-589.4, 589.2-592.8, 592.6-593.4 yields -0.26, 8.39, 9.84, 9.1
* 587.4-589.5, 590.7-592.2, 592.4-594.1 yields -0.10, 9.78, 9.66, 9.71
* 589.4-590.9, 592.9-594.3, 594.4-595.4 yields 0.10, 9.76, 10.6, 10.4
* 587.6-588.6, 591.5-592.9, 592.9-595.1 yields 0.08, 10.1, 10.1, 10.1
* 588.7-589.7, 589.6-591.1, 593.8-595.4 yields -0.14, 8.79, 10.3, 9.11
